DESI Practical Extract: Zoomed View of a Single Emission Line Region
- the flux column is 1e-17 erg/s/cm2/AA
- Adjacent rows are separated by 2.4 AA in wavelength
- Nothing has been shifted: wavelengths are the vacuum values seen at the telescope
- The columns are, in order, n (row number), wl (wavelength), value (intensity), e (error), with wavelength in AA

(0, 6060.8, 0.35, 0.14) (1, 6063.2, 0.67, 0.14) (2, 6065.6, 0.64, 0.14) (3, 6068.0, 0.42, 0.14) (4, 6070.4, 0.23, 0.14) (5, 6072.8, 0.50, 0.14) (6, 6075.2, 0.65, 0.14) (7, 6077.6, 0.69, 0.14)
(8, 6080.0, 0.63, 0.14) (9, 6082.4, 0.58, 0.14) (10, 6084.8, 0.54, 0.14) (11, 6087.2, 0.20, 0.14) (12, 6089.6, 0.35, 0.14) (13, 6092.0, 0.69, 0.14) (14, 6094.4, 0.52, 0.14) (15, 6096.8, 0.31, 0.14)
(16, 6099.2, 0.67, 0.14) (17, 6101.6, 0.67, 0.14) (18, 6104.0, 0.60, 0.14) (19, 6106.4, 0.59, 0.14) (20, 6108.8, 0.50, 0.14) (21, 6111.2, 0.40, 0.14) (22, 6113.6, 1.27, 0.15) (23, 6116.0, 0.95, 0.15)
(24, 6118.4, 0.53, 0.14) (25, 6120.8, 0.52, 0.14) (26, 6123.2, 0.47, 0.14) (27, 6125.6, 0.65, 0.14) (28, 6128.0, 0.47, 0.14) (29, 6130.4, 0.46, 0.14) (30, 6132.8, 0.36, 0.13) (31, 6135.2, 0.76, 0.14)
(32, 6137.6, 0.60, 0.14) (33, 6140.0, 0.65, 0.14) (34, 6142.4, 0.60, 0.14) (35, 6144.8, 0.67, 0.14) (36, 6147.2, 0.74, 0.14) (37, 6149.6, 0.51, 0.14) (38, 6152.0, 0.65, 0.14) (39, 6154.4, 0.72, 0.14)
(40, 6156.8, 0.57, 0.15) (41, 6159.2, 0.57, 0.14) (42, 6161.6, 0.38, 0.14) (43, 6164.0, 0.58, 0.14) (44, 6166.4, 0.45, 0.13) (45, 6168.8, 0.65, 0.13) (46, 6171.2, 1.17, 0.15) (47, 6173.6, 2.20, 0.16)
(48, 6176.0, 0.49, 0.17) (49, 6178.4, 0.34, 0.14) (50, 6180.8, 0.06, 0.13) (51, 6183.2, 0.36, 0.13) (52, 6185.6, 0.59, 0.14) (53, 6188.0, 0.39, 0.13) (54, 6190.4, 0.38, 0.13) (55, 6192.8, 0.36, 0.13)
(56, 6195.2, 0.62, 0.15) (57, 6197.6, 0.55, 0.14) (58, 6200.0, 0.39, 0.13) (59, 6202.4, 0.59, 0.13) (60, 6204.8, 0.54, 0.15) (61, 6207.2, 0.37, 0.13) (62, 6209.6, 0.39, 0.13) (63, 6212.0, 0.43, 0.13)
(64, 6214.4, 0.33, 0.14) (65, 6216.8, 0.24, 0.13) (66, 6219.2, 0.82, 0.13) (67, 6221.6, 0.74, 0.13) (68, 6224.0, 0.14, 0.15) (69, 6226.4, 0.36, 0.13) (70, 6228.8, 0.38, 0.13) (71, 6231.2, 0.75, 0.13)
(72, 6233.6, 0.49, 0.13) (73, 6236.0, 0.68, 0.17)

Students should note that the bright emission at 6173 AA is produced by [O III]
